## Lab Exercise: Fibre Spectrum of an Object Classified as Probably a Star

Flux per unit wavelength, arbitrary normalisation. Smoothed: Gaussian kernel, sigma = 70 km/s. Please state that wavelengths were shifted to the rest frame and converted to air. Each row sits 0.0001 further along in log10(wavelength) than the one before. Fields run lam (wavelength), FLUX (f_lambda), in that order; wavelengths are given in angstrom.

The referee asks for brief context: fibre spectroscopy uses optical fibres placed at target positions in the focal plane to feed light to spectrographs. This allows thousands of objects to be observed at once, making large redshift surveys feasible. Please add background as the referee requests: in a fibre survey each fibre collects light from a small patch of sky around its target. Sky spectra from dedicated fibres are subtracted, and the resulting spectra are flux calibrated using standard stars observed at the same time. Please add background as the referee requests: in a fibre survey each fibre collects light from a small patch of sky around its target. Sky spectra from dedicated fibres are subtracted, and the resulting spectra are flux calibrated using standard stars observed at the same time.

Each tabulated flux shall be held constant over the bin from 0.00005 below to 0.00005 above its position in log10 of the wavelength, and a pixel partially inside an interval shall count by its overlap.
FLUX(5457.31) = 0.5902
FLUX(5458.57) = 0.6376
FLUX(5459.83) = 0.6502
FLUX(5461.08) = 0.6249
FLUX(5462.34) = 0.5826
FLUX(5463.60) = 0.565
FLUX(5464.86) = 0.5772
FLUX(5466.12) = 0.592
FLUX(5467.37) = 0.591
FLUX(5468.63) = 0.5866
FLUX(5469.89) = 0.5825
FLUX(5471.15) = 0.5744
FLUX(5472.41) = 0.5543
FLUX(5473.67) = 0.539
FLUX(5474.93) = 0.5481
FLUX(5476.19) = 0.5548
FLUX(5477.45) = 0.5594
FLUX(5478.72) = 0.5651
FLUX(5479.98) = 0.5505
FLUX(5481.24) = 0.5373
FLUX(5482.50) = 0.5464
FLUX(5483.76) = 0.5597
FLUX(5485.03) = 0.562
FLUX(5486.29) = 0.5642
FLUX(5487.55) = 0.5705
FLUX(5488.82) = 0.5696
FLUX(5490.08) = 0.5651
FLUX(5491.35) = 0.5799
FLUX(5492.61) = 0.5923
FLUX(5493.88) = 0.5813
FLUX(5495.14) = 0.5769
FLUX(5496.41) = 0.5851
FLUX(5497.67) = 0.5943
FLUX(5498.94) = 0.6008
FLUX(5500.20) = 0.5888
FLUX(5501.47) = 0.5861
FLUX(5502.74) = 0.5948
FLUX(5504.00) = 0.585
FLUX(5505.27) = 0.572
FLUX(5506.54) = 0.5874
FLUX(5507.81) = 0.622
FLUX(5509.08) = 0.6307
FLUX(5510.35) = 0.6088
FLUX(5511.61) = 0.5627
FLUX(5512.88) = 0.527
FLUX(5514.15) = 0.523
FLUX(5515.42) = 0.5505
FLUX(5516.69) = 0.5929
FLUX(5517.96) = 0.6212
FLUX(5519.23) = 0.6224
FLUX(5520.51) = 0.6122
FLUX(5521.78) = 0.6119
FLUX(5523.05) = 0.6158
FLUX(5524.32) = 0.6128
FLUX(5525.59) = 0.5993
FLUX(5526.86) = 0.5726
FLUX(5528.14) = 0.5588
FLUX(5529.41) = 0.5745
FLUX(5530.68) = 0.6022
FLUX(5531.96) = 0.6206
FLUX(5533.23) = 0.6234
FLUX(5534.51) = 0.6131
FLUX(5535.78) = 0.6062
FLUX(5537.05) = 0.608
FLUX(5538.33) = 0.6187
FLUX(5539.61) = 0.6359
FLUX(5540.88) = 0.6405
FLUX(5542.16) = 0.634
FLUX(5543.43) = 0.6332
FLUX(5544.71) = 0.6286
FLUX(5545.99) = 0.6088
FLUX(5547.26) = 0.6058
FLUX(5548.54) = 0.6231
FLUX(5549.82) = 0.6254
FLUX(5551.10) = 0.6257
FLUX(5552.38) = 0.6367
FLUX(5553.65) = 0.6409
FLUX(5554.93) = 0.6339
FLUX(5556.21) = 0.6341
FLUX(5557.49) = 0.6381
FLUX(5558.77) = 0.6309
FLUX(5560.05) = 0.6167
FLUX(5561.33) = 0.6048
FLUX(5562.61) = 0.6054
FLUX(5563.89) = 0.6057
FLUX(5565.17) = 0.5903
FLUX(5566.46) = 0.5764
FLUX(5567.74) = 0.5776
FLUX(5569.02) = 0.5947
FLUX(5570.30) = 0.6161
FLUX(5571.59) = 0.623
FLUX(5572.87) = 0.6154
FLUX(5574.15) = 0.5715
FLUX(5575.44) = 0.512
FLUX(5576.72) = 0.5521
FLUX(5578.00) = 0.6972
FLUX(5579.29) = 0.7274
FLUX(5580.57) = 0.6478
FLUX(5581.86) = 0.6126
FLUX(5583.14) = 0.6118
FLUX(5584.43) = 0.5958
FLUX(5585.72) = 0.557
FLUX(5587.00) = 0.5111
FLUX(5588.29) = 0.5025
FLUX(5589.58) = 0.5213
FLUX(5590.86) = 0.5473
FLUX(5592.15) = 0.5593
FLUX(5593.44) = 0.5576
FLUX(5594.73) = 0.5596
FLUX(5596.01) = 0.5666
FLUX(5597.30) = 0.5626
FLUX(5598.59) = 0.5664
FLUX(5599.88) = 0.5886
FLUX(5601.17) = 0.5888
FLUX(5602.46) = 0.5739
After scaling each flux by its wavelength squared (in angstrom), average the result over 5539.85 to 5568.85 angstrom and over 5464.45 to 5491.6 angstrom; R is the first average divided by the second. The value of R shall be 1.13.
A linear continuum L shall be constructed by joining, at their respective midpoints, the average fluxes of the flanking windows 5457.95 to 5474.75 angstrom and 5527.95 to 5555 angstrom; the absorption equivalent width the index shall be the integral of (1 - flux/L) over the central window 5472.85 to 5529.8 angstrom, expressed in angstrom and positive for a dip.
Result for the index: 2.26 angstrom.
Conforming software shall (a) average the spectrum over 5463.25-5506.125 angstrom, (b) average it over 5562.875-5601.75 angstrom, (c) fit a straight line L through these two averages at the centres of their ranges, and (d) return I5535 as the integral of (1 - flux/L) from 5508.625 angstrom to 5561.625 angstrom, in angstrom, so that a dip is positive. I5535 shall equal -2.8 angstrom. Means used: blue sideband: 0.572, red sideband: 0.584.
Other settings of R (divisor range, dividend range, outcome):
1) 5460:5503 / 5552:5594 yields 1.08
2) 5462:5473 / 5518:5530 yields 1.06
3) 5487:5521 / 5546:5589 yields 1.06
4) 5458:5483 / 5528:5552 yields 1.10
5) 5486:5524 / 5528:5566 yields 1.07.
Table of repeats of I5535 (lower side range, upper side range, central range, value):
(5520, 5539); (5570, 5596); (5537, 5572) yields -1.4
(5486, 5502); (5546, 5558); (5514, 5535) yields 0.3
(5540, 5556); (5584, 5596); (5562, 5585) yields -1.2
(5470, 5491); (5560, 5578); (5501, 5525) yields -0.9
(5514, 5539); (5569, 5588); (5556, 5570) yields -0.1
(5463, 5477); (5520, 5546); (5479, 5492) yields 0.4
